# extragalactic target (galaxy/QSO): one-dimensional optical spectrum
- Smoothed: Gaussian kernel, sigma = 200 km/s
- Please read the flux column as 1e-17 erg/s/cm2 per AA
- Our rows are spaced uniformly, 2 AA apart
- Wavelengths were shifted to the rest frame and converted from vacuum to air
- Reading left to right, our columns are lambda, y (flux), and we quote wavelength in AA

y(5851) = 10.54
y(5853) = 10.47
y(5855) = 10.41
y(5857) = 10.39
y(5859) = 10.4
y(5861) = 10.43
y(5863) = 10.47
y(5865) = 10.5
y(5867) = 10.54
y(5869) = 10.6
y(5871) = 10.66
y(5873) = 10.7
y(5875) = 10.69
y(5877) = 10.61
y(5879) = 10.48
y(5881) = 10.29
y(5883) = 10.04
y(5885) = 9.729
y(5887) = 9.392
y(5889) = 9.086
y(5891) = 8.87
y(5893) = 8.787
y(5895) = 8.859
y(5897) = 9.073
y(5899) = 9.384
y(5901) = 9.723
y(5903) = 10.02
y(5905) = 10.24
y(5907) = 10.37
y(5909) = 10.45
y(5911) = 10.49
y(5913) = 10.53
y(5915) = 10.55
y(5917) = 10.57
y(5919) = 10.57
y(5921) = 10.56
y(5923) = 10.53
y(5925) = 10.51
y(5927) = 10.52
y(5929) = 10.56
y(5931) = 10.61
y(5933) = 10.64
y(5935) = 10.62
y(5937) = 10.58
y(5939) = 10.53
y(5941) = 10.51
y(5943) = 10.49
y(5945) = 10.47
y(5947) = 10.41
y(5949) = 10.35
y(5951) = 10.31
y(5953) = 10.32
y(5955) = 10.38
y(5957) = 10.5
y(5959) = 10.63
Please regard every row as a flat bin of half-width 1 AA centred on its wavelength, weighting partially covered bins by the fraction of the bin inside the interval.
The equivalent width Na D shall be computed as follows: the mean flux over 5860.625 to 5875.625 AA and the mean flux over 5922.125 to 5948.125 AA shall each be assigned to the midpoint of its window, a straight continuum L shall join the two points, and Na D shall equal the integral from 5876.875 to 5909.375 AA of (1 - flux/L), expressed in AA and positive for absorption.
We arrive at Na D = 2.7 AA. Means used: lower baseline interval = 10.6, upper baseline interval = 10.5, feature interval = 9.69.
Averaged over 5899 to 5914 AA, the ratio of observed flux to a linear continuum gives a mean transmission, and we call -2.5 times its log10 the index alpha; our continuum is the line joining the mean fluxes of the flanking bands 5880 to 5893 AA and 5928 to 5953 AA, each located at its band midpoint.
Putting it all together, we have -0.04 mag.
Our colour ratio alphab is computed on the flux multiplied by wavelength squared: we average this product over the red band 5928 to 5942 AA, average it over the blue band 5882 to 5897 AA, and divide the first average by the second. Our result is 1.2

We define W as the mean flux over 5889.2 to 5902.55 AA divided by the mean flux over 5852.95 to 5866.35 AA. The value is 0.88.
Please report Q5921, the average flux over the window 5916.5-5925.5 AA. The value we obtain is 10.5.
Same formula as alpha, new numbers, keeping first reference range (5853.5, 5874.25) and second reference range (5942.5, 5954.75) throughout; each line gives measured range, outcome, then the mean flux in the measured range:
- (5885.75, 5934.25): 0.04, 10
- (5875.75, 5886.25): 0.03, 10.2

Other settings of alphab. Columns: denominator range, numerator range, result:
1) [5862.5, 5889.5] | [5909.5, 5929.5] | 1.04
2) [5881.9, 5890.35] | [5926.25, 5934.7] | 1.13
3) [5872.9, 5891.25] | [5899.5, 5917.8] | 1.04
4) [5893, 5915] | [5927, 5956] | 1.07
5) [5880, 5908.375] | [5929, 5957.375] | 1.11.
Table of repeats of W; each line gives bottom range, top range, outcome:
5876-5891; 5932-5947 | 1.07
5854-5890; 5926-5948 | 1.02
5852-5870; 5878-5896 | 0.91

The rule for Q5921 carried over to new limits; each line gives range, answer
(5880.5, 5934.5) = 10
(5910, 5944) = 10.6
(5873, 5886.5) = 10.3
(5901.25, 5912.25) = 10.3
